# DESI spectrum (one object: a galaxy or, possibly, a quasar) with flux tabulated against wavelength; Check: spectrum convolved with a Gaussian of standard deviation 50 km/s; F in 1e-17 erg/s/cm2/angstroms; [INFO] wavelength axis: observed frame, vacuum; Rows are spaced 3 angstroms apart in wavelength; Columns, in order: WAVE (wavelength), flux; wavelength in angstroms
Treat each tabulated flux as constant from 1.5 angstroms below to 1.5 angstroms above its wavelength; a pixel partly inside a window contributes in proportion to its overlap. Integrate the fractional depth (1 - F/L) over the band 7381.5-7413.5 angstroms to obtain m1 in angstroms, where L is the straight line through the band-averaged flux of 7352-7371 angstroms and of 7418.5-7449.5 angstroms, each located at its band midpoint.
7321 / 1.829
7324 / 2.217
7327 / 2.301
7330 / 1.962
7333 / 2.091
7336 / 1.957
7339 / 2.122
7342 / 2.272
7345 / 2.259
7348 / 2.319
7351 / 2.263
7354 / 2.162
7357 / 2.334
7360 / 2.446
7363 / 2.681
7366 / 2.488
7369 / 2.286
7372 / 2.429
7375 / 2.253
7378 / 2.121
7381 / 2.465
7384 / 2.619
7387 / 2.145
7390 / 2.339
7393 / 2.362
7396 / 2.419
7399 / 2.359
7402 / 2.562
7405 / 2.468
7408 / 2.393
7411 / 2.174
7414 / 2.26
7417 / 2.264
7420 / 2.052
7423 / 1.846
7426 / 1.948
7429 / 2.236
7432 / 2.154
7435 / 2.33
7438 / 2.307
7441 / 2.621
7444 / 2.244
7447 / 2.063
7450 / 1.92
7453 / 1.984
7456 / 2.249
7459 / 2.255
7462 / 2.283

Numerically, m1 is -1.4 angstroms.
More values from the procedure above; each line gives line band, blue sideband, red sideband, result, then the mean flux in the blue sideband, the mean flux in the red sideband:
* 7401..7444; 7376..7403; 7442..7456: -0.7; 2.37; 2.09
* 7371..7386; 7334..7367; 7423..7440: -0.8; 2.29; 2.18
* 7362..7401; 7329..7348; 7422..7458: -4.3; 2.13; 2.16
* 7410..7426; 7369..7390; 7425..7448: 1.2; 2.33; 2.25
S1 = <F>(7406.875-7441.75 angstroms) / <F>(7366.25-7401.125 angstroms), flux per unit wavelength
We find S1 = 0.9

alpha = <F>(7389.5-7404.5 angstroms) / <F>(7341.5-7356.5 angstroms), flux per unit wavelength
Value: 1.07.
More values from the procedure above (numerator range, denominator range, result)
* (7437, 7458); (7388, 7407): 0.91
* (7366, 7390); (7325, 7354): 1.08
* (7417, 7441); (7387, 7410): 0.90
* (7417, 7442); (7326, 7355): 1.01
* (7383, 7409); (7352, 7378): 1.02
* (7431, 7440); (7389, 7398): 0.96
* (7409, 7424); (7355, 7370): 0.87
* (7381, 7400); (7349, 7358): 1.06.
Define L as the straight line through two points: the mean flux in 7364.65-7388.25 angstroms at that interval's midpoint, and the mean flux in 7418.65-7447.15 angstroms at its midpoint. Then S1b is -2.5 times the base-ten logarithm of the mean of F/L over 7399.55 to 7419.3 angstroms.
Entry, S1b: -0.040 mag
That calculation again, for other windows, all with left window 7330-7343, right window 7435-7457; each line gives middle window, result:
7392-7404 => -0.13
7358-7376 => -0.15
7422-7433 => 0.07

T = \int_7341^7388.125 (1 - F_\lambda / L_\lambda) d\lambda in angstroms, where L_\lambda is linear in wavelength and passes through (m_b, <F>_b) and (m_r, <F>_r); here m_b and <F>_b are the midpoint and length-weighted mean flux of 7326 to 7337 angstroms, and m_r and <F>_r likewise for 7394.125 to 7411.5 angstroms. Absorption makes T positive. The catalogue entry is -2.57 angstroms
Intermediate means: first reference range 2.07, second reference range 2.41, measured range 2.35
